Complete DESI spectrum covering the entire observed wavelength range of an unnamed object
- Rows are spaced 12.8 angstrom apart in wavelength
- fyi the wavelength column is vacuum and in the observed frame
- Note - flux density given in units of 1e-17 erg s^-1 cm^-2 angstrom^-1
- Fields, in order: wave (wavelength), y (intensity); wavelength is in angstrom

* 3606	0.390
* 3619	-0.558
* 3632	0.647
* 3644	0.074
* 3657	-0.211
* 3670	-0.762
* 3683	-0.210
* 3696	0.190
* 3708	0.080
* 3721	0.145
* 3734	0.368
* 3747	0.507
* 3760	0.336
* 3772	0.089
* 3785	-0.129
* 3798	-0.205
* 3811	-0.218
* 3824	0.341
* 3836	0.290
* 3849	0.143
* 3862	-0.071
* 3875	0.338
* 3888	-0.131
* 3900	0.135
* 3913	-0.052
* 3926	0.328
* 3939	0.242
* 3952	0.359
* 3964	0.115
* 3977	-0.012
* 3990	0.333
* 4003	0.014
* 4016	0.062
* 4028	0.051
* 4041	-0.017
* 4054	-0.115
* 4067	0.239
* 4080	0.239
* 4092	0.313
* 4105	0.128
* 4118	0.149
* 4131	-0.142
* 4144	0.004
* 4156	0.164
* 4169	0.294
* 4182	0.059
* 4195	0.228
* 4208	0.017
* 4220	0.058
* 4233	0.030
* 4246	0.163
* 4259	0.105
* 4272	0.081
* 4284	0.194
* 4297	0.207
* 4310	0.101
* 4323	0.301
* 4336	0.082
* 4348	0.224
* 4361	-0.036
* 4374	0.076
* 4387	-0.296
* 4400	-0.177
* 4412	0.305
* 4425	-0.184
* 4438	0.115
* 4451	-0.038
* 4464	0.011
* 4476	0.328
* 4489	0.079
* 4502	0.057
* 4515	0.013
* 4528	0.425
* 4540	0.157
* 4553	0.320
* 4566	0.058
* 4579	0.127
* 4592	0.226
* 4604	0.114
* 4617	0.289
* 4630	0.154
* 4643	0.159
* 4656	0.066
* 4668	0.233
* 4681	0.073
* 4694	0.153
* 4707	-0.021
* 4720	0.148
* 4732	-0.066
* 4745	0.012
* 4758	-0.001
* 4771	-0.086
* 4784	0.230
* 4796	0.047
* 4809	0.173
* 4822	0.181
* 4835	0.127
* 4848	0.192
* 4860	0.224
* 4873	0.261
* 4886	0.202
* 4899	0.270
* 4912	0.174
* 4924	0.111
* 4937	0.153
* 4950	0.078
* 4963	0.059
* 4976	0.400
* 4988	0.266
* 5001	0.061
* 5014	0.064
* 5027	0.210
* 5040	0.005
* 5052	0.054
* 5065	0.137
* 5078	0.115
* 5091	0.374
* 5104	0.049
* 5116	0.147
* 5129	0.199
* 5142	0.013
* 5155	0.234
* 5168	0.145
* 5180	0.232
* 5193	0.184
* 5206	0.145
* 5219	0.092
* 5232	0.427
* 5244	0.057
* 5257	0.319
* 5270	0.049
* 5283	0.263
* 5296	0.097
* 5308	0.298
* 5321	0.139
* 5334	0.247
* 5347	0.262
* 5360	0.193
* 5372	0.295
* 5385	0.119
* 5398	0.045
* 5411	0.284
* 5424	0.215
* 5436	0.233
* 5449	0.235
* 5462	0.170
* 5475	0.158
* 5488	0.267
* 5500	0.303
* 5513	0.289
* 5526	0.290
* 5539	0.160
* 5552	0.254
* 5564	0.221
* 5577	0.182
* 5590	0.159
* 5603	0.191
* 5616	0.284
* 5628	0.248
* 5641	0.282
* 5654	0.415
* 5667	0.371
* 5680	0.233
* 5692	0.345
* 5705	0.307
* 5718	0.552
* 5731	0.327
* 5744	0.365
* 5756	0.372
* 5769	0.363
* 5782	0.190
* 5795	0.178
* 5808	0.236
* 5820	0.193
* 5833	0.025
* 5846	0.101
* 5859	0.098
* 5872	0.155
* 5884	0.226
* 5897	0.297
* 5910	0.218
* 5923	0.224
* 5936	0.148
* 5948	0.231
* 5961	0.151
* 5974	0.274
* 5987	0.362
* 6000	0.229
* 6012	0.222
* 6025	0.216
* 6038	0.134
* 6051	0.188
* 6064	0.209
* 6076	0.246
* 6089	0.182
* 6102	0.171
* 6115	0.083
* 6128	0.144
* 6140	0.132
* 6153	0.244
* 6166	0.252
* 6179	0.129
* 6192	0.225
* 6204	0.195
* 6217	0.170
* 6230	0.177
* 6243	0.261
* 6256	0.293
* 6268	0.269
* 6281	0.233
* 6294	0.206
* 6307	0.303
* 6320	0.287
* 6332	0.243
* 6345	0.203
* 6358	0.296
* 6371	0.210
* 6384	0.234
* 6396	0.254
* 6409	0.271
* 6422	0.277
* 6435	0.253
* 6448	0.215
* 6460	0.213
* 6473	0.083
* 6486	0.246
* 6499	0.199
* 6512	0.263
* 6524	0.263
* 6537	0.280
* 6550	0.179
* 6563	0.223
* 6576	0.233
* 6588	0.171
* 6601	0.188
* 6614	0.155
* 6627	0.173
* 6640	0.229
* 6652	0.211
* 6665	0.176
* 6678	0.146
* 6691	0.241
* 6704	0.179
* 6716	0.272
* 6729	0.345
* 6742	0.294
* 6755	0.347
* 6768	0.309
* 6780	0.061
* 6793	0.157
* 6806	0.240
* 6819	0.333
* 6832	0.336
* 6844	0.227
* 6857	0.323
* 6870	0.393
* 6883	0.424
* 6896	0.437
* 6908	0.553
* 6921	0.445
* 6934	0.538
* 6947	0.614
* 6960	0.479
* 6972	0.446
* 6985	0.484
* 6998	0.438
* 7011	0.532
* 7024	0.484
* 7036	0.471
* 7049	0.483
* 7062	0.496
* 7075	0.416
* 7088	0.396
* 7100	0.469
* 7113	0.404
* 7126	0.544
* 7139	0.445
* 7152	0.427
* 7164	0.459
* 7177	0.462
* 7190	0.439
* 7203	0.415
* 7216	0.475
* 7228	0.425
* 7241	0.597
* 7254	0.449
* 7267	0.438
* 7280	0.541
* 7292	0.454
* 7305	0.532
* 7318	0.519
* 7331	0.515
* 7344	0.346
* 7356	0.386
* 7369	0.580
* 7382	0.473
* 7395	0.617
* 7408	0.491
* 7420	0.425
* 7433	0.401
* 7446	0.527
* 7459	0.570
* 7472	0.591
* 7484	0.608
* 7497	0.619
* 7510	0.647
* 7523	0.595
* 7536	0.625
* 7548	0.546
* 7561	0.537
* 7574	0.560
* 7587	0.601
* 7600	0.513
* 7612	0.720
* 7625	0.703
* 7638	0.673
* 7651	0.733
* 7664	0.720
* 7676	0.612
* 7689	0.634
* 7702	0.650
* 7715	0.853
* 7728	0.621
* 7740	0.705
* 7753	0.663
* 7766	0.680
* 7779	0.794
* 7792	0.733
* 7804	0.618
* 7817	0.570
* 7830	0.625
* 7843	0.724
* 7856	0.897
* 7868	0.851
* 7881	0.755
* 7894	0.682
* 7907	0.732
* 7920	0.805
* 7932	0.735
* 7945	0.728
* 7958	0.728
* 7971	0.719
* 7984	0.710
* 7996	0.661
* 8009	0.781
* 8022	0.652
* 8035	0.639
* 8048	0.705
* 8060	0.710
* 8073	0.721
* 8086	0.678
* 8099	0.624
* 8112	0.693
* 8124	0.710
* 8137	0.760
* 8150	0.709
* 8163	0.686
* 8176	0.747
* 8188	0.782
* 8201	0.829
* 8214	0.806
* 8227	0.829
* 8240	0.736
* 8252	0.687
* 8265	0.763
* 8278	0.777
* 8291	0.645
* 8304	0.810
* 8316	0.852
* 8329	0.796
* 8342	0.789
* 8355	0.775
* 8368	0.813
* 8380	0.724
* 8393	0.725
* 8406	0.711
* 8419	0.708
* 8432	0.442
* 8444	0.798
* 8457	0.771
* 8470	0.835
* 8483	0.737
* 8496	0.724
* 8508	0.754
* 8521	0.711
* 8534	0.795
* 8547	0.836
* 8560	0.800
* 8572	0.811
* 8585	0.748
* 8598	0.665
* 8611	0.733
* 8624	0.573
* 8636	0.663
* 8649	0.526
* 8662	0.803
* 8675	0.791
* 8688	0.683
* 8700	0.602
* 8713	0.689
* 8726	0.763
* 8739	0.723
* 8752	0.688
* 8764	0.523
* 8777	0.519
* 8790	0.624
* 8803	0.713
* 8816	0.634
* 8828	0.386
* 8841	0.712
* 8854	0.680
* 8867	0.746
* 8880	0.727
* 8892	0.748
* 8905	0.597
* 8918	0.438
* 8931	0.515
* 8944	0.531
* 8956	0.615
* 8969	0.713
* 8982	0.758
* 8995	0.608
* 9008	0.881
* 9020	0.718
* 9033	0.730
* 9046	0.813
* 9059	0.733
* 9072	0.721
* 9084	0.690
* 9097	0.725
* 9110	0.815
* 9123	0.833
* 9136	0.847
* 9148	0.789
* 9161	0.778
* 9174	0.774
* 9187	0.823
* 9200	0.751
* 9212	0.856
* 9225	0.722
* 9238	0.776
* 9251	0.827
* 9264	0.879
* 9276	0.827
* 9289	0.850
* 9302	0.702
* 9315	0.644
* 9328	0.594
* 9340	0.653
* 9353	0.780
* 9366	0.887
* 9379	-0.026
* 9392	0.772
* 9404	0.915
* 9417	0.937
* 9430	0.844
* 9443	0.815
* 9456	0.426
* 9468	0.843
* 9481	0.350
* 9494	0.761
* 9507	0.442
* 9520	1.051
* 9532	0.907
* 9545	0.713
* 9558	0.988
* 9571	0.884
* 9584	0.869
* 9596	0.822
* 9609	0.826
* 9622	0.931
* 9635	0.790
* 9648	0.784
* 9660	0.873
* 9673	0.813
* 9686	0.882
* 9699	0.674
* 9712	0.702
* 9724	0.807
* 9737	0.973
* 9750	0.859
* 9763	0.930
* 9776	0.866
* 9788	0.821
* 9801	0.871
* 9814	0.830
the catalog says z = 0.724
